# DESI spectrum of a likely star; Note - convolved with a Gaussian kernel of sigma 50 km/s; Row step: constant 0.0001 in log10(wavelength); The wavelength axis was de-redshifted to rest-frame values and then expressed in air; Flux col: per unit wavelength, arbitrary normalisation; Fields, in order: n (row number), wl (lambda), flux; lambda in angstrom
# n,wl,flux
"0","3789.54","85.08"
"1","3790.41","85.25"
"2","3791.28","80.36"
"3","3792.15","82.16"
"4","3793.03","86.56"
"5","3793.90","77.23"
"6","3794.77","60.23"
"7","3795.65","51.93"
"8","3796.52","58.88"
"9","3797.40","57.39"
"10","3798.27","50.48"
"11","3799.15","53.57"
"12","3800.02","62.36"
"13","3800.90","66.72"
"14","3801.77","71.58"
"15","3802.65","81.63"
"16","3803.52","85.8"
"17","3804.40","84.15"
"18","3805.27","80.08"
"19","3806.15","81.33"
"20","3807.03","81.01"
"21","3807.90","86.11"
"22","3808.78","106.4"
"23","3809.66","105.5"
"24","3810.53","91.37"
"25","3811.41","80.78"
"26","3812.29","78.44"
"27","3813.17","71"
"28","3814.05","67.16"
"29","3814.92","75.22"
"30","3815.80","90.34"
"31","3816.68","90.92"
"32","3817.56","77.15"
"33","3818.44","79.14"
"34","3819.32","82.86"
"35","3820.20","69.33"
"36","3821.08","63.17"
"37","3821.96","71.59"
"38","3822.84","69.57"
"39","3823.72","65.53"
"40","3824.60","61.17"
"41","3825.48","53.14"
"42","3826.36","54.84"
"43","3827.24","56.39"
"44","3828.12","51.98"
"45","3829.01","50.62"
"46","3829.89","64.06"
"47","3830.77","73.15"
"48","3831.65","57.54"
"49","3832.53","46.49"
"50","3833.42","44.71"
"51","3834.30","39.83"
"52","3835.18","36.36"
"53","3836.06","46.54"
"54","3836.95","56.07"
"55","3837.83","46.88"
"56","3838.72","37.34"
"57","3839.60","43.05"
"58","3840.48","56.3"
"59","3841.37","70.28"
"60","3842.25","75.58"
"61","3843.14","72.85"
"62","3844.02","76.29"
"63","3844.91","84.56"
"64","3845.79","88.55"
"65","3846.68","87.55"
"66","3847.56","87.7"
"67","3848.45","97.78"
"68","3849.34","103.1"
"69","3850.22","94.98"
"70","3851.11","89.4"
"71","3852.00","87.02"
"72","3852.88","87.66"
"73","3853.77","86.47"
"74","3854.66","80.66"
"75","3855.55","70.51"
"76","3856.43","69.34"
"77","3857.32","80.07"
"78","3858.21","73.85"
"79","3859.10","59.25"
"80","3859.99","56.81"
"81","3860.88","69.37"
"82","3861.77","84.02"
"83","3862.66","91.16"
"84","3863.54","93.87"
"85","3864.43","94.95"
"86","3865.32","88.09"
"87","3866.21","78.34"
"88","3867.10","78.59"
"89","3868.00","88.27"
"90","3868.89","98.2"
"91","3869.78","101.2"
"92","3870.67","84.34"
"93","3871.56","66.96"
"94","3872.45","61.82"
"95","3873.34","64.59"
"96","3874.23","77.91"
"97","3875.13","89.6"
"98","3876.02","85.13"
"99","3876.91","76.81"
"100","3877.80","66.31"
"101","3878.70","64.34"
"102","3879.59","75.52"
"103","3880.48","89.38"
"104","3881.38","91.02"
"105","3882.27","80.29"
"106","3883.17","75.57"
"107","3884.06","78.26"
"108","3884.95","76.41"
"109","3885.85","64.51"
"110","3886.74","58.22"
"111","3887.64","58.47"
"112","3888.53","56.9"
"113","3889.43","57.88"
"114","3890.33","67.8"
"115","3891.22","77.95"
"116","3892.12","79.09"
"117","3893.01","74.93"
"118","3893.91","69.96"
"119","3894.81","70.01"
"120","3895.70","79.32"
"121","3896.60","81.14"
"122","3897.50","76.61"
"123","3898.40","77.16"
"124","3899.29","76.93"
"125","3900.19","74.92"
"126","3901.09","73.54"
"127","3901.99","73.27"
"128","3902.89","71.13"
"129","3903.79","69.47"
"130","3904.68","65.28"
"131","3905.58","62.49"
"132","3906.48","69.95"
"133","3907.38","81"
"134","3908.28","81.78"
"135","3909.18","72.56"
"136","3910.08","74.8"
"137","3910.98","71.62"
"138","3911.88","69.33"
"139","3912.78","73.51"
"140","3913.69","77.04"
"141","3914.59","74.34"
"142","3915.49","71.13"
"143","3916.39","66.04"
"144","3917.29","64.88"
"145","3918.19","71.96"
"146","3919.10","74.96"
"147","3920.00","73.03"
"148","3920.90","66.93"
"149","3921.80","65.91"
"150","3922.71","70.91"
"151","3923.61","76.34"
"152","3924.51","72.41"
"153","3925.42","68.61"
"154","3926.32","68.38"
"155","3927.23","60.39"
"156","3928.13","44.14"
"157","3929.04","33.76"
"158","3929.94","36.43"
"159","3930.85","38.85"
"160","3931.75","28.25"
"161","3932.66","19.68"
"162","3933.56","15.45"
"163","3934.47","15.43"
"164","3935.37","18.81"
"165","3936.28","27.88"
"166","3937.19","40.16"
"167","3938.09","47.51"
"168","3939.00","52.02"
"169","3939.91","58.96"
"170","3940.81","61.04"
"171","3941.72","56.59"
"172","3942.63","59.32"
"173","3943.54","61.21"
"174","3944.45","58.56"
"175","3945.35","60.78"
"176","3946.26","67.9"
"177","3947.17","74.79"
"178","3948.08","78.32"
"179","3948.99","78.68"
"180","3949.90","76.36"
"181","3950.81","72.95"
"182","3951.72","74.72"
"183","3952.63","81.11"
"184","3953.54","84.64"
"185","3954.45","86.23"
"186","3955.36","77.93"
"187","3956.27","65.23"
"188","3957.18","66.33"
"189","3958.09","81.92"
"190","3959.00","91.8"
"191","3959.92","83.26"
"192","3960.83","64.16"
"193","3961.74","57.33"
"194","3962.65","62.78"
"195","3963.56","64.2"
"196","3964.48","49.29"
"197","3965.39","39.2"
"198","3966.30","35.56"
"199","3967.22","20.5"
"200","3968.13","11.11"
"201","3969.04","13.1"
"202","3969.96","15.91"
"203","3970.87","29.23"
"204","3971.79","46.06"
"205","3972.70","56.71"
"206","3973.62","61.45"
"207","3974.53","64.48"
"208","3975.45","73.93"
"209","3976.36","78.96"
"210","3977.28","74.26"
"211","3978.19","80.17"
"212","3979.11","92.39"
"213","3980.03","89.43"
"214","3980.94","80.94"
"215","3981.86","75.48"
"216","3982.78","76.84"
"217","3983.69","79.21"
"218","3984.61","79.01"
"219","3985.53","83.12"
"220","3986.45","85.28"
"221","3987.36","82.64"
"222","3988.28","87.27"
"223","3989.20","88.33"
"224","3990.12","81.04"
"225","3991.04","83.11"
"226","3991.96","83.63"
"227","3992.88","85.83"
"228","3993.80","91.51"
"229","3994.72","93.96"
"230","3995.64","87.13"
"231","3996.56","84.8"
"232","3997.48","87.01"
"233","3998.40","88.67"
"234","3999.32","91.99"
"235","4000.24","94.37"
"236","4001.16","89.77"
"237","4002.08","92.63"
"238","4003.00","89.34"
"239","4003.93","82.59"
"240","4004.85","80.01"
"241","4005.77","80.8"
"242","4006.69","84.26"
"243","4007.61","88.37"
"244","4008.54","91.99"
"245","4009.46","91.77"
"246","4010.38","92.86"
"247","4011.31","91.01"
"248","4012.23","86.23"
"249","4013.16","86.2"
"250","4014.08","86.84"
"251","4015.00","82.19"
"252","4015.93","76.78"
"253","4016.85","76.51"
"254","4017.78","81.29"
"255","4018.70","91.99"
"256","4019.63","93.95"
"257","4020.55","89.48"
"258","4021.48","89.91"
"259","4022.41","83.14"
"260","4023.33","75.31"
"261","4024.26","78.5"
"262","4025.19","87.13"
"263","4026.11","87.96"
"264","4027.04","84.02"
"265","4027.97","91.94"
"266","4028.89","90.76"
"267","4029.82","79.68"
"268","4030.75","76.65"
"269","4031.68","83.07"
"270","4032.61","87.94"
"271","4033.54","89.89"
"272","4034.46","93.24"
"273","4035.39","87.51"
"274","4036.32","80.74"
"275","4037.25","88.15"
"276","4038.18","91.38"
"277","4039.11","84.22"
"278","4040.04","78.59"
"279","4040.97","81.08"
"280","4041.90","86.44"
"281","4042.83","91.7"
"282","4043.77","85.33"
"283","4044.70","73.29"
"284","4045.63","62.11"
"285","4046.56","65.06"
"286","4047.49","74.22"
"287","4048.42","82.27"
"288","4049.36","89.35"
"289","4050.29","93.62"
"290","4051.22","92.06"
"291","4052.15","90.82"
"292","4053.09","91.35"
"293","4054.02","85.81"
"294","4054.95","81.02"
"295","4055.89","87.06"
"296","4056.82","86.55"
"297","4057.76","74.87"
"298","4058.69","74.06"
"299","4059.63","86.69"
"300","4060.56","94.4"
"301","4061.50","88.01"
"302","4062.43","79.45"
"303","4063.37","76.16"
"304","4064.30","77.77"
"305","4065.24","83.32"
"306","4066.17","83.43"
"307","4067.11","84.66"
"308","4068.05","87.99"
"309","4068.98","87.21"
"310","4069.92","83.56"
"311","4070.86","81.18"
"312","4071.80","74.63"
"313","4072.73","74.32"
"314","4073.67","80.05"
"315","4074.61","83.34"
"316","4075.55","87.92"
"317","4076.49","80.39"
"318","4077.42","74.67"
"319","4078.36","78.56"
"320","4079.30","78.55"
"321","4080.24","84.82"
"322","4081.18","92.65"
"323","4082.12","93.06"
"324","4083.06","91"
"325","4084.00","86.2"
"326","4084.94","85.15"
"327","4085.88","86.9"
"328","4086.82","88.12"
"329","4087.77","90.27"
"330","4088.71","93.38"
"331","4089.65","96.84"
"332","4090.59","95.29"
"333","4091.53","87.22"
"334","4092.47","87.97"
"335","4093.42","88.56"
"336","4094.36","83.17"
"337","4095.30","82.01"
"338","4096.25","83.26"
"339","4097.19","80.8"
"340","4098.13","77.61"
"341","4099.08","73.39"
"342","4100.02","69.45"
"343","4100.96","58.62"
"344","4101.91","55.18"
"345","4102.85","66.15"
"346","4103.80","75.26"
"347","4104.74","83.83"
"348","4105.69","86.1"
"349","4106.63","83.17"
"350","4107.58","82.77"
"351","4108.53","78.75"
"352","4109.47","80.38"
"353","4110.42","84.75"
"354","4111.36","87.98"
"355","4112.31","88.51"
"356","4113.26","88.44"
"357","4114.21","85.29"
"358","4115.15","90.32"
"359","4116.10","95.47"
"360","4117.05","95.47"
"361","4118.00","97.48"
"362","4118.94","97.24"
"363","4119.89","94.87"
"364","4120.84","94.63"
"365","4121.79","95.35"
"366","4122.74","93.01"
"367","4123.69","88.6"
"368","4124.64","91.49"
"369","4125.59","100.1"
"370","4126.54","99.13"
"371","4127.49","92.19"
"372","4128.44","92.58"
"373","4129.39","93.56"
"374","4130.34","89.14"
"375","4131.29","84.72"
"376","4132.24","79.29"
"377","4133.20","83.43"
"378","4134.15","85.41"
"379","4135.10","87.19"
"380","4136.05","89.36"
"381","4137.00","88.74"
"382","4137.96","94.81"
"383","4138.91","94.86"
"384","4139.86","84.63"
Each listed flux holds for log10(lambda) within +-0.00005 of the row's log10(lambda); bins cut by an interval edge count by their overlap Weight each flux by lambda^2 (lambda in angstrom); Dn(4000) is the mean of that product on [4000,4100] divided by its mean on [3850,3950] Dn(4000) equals 1.33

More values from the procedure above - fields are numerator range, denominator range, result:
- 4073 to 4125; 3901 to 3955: 1.49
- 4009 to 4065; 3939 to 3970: 1.42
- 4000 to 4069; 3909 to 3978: 1.51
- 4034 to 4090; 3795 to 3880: 1.29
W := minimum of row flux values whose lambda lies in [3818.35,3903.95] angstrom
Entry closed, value 36.36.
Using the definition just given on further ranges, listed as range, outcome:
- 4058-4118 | 55.18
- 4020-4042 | 75.31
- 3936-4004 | 11.11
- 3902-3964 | 15.43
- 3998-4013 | 80.01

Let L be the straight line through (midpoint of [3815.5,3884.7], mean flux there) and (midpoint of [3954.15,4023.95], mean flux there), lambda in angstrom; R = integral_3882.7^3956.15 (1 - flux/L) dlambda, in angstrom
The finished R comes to 9.5 angstrom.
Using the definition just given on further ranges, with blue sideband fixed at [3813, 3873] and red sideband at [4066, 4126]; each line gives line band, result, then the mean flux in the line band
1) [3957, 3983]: 6.27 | 59.7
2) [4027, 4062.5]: -0.82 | 84.3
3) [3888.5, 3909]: 0.59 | 72.9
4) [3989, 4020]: -2.57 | 87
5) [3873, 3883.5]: -0.60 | 78.2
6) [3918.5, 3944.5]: 8.78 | 50.7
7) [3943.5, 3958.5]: 0.76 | 73.7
